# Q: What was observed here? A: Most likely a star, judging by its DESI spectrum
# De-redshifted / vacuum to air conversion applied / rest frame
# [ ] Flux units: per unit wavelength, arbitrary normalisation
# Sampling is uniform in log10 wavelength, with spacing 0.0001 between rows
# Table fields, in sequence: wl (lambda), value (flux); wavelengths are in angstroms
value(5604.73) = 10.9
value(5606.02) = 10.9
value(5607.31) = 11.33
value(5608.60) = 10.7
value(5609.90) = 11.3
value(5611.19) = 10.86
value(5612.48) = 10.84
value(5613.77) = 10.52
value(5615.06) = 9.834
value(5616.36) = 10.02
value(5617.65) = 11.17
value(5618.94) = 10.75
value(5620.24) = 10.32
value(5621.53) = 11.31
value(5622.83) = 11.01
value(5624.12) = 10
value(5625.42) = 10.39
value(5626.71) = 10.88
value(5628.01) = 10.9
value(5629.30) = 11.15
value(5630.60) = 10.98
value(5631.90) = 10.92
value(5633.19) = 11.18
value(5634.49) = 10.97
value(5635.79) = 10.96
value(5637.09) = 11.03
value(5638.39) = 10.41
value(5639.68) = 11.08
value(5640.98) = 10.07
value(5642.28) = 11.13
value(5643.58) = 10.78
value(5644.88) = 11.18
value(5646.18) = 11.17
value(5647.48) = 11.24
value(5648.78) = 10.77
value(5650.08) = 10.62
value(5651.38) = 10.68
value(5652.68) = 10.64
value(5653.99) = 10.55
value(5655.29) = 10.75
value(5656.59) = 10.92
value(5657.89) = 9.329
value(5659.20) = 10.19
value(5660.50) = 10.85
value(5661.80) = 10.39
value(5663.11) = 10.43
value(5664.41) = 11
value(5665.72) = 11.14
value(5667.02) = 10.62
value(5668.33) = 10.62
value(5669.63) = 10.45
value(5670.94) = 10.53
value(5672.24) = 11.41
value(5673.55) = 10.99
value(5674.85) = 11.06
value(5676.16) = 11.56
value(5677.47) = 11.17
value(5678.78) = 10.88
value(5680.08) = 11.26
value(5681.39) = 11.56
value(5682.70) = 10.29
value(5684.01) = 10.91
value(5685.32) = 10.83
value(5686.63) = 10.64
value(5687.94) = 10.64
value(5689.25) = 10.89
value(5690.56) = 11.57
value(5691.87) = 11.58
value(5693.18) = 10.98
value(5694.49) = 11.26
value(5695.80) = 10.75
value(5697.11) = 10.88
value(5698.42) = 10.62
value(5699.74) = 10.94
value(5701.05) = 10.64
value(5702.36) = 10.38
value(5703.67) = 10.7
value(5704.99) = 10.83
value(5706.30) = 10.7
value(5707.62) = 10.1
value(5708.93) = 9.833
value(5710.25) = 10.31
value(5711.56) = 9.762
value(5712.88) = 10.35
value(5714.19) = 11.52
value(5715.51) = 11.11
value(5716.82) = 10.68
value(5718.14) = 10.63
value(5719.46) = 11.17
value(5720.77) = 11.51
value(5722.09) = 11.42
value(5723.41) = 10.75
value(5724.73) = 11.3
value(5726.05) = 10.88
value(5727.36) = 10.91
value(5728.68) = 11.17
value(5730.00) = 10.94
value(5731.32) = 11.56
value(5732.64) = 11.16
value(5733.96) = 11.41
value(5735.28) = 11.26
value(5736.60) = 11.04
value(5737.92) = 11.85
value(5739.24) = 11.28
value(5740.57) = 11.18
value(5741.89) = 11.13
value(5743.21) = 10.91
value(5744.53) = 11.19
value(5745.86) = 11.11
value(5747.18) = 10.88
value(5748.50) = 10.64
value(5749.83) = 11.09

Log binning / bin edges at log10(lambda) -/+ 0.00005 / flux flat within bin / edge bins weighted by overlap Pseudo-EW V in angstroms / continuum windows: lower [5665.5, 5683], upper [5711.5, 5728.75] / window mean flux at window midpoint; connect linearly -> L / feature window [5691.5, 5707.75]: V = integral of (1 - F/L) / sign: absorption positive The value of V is 0.3 angstroms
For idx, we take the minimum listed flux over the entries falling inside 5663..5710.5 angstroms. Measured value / 9.833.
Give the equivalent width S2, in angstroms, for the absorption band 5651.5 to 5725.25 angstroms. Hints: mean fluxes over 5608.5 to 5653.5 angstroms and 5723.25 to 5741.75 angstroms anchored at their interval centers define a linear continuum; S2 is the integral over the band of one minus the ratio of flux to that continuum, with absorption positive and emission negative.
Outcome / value 1.5 angstroms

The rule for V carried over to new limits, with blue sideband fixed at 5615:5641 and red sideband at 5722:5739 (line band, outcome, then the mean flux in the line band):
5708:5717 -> 0.5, 10.5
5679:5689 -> 0.1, 10.9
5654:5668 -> 0.4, 10.6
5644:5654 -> 0.0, 10.9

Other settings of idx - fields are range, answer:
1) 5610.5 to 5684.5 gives 9.329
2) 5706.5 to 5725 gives 9.762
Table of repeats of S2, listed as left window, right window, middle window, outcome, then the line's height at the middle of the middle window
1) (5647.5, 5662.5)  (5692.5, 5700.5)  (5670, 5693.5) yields -0.6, 10.8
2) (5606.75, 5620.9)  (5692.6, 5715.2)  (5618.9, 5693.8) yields -1.2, 10.7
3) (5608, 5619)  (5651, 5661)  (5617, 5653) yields -1.0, 10.6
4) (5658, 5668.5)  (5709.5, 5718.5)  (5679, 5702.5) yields -0.7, 10.6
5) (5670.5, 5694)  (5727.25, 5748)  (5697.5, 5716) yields 0.9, 11.1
